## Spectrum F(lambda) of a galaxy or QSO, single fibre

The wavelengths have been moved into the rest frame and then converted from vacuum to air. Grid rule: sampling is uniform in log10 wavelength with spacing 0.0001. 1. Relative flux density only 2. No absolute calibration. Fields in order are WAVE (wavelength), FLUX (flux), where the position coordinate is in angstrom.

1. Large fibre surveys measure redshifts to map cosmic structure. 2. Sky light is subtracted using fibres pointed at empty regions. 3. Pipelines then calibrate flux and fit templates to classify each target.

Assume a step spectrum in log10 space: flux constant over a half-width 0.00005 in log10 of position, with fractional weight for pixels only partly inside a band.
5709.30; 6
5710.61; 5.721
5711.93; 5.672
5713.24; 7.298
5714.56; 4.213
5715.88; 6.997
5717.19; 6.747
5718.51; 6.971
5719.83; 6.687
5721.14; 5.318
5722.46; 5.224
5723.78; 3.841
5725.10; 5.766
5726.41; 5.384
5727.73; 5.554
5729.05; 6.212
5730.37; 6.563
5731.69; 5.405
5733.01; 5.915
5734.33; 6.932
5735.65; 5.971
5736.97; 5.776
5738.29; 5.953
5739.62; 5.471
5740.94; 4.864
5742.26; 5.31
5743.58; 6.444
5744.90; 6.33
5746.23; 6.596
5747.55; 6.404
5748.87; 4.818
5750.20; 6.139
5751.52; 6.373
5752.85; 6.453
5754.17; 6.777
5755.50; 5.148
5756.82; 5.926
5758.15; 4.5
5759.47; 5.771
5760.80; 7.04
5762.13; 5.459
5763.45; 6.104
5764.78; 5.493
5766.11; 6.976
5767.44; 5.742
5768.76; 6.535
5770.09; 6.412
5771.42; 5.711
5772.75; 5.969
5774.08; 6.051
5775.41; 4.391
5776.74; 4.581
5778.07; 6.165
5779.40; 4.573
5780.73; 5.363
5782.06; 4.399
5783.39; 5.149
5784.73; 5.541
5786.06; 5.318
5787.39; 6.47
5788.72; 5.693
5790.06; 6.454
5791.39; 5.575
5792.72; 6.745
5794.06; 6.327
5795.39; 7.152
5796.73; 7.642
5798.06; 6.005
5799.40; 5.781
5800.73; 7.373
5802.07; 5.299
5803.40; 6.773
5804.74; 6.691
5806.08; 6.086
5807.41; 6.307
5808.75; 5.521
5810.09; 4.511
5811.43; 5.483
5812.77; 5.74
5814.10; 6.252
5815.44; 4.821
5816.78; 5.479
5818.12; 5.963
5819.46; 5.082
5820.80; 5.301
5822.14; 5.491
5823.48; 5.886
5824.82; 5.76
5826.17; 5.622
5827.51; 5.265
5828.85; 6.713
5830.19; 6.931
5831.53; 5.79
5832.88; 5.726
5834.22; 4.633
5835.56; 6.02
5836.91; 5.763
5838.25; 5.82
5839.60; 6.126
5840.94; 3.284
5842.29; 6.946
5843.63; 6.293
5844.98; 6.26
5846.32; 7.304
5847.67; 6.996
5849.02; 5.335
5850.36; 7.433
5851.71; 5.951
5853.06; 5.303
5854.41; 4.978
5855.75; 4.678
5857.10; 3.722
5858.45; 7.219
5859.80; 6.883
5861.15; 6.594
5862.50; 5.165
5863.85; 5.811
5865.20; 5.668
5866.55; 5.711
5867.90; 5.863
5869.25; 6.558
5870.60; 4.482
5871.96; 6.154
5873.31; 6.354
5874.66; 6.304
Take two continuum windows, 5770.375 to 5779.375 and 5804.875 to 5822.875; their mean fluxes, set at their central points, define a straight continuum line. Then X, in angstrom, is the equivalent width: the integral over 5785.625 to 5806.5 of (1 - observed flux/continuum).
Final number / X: -3.1 angstrom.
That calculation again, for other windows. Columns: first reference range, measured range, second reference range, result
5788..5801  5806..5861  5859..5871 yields 3.3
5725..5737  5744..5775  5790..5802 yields 0.9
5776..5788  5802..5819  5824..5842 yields -0.8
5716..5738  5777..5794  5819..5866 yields 0.7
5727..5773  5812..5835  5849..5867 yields 0.6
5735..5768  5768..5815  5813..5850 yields -0.1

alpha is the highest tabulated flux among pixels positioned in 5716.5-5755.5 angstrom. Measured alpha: 6.971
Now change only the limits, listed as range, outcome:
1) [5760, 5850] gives 7.642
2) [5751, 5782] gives 7.04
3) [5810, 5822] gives 6.252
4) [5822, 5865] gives 7.433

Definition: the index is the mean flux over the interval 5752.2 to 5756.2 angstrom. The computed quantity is 6.13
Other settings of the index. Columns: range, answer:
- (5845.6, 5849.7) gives 6.55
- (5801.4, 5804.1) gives 6.04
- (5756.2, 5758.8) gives 5.2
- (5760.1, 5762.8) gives 6.24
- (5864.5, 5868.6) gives 5.76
